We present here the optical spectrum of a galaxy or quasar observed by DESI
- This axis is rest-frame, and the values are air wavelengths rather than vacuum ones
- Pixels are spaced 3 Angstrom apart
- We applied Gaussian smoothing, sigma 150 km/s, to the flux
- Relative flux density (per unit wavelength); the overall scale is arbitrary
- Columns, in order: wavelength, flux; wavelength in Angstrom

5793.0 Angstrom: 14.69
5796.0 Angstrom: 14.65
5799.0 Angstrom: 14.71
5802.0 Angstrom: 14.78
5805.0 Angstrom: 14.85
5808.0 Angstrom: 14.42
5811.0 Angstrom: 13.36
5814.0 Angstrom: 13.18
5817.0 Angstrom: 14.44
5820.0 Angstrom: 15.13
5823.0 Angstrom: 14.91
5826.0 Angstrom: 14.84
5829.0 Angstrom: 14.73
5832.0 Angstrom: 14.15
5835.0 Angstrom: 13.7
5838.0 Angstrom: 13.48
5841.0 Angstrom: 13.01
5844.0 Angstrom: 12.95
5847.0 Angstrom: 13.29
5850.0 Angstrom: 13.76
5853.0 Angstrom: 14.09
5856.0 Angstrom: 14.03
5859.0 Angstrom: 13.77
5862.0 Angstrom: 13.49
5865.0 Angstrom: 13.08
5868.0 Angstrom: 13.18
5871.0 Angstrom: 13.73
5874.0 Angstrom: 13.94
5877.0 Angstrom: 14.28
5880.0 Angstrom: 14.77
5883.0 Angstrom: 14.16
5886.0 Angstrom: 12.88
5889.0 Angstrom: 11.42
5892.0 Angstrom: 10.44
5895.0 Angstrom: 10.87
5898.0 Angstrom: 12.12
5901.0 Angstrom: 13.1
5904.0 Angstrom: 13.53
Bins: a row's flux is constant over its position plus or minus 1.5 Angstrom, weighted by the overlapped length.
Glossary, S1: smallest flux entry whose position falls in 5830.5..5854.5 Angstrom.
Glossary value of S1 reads 12.95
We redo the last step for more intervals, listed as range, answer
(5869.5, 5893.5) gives 10.44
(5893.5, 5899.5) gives 10.87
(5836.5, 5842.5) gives 13.01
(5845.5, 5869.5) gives 13.08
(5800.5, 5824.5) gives 13.18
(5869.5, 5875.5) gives 13.73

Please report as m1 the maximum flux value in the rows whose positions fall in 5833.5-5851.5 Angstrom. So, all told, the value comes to 13.76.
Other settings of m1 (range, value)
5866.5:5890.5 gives 14.77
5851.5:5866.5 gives 14.09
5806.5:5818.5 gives 14.44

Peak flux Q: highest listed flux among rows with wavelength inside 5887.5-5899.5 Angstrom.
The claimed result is 12.12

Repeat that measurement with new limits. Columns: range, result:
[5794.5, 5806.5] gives 14.85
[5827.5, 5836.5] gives 14.73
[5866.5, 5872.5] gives 13.73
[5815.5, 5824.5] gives 15.13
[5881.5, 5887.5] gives 14.16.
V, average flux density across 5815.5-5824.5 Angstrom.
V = 14.8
